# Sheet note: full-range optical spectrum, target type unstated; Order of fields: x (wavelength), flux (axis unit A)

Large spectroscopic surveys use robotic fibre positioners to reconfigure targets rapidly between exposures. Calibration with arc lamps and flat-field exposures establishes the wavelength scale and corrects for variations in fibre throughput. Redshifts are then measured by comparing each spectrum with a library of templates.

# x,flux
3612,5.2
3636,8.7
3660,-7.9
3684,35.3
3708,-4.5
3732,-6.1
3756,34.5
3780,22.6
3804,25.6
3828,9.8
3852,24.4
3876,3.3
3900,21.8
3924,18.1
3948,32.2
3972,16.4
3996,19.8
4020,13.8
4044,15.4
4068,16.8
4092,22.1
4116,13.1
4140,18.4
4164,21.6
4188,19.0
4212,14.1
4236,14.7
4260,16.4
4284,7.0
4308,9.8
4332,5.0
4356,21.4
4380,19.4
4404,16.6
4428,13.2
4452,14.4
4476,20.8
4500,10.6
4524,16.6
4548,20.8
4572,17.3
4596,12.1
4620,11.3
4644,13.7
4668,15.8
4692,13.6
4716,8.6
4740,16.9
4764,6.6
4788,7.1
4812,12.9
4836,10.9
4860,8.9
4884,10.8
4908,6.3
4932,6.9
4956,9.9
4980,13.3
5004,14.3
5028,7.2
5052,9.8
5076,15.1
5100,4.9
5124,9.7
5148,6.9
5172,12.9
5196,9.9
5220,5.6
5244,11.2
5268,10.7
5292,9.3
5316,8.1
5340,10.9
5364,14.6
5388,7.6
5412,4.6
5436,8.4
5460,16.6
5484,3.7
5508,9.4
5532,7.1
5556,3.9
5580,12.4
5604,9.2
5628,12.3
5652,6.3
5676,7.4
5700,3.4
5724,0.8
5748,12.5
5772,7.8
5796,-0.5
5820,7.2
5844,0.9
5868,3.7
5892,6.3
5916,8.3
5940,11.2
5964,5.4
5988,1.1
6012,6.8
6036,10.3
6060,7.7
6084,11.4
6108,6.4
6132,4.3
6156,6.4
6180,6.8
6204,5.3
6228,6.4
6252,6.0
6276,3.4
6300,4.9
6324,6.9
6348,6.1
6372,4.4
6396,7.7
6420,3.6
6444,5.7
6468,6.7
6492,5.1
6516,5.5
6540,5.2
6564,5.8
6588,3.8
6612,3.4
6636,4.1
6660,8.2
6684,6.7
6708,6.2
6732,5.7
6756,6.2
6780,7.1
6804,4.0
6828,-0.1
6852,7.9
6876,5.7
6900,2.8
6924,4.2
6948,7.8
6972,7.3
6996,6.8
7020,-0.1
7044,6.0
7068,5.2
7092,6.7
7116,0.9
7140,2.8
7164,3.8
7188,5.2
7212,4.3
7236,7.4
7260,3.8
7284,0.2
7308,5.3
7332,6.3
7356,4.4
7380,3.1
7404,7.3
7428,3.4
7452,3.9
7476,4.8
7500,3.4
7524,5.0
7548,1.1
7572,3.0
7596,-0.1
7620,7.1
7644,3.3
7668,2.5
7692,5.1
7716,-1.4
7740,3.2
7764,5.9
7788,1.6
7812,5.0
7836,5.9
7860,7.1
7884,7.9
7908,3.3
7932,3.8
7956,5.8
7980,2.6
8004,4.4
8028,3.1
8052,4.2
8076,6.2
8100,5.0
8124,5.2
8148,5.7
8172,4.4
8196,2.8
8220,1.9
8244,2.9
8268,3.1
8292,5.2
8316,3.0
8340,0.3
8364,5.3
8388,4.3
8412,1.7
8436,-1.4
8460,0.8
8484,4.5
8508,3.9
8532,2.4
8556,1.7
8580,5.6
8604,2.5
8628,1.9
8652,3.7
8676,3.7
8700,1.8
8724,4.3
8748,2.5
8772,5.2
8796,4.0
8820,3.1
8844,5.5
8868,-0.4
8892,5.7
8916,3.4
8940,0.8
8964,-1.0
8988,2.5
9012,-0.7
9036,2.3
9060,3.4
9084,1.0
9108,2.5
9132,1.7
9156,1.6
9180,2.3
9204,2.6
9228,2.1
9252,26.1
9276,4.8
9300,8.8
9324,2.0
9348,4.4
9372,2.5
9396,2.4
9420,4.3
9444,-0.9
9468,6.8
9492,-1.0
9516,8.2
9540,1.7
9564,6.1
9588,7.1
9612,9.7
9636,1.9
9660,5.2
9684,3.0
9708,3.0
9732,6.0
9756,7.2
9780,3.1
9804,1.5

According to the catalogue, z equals 1.48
